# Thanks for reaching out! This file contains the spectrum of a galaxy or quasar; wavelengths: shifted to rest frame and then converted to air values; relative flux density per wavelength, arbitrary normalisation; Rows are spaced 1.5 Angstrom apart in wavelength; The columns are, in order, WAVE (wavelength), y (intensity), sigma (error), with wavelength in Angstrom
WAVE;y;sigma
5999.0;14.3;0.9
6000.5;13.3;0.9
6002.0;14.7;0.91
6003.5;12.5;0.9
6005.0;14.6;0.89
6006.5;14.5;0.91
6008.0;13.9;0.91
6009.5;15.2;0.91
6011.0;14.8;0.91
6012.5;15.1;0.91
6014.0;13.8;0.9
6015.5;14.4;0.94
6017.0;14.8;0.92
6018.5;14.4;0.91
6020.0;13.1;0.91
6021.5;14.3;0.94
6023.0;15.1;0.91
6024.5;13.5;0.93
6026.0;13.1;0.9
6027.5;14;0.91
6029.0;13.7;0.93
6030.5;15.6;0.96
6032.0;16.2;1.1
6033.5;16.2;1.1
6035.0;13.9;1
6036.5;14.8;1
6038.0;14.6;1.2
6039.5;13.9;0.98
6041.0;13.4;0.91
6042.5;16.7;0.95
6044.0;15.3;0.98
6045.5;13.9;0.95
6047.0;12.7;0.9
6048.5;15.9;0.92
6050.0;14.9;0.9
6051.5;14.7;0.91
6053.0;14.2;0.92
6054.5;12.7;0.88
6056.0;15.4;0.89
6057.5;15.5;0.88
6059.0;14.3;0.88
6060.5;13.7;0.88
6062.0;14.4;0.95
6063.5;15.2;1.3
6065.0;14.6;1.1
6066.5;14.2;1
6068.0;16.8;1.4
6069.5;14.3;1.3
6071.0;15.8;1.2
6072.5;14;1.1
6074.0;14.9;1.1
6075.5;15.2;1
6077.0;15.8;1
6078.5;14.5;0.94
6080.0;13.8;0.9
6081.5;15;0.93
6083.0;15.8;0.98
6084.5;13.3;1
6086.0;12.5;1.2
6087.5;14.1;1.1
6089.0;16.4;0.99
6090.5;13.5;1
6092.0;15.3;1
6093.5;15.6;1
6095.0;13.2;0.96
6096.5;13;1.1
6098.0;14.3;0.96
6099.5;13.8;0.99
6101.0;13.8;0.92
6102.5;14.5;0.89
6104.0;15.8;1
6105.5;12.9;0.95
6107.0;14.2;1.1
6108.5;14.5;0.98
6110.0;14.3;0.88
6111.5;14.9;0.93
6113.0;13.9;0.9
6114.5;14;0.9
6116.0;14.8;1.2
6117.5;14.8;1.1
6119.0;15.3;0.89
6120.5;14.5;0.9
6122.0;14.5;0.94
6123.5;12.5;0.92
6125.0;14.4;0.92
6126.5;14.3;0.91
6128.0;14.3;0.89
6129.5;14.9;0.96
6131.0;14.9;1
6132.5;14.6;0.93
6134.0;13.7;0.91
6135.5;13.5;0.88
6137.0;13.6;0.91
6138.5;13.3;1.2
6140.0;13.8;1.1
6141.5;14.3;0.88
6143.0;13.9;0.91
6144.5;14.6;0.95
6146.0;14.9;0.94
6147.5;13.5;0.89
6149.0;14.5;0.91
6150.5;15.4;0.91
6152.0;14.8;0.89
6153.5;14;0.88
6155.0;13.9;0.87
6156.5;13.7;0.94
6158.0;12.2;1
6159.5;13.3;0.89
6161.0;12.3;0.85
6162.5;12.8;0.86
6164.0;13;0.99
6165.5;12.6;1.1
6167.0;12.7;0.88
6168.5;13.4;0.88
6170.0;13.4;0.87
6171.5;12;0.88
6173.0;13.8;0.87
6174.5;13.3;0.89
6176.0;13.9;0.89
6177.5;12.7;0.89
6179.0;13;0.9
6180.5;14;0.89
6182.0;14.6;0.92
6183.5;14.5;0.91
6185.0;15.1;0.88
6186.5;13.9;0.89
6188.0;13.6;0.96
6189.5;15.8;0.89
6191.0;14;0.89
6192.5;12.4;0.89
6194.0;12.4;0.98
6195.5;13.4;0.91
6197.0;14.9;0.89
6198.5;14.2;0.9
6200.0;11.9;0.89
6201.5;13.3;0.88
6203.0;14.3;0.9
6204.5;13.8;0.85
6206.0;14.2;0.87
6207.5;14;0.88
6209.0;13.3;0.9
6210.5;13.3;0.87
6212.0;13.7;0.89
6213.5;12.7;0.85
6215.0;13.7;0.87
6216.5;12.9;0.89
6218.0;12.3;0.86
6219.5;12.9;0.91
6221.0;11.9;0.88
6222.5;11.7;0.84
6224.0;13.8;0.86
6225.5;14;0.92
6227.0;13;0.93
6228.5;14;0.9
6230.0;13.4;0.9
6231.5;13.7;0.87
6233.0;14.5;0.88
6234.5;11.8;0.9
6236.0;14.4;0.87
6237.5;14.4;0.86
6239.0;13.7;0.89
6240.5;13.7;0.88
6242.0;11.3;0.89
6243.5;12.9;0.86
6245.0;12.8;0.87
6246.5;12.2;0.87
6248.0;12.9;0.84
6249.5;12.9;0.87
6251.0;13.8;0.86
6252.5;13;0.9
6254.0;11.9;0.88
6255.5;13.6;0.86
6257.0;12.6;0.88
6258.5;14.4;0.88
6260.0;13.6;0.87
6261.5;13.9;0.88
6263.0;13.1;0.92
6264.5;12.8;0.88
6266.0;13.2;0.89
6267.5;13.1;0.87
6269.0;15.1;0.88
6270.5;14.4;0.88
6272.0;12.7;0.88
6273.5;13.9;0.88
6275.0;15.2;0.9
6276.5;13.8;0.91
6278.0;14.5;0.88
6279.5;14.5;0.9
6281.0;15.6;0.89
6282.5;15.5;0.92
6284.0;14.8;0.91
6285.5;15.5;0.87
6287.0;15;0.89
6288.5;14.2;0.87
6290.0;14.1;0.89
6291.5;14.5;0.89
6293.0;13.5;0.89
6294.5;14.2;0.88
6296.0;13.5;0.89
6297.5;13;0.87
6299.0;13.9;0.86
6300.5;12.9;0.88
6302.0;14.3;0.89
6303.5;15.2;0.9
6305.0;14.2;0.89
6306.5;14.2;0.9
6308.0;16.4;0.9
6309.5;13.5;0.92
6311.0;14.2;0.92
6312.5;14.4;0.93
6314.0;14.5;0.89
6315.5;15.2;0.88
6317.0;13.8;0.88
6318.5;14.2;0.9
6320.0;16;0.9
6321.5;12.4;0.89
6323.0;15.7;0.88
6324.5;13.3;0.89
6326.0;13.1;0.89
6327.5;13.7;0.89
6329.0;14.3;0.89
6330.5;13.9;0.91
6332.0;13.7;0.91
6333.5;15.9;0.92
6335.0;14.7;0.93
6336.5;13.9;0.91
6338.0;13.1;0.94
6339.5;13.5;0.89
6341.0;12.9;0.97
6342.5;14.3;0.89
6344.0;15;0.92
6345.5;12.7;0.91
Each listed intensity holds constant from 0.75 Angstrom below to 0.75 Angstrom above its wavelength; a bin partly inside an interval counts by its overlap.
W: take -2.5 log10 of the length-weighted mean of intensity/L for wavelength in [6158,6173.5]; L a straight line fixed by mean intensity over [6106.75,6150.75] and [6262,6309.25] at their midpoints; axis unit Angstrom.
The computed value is 0.11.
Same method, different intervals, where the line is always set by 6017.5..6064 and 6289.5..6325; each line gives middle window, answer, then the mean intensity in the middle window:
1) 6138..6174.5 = 0.061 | 13.6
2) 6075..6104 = 0.002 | 14.4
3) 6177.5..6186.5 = 0.020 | 14.1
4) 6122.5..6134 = 0.012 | 14.2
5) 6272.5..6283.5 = -0.032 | 14.7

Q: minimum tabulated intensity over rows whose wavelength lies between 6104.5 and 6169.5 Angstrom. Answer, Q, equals 12.2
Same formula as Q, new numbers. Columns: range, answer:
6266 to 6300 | 12.7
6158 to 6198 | 12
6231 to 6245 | 11.3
